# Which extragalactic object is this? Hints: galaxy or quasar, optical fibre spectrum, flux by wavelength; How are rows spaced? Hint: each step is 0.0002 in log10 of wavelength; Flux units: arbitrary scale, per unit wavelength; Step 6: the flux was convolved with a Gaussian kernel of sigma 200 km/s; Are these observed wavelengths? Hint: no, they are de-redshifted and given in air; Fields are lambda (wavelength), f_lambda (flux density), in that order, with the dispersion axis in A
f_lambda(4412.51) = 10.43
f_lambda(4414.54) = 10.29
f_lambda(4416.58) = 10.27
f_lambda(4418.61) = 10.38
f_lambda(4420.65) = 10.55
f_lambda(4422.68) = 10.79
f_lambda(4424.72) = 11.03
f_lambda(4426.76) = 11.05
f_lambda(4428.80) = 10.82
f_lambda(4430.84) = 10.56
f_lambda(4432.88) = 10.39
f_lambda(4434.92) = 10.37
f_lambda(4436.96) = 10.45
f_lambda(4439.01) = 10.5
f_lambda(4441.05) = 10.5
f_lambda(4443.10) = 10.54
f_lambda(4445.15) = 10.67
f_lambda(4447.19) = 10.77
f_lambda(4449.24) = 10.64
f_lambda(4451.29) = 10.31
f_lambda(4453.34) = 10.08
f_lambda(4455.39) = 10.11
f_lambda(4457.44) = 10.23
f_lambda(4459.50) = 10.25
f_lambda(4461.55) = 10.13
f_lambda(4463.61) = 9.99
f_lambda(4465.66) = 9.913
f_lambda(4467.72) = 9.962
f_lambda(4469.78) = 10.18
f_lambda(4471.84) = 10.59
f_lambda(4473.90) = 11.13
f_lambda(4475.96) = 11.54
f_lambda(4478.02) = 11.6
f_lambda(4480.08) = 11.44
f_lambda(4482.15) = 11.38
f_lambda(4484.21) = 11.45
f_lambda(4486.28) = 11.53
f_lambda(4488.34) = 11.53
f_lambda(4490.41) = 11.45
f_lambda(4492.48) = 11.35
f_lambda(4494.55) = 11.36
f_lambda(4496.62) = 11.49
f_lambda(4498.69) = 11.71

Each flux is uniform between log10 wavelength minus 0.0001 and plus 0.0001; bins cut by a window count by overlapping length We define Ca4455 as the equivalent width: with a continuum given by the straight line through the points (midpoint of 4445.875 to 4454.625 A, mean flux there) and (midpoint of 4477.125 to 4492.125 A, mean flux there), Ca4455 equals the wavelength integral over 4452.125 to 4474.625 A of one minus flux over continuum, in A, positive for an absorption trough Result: 1.3 A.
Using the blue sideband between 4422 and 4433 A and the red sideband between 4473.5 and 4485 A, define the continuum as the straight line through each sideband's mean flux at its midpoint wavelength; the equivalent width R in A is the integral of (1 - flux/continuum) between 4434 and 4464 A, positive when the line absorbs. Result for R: 1.9 A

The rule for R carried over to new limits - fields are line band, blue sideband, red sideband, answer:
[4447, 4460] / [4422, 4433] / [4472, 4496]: 0.89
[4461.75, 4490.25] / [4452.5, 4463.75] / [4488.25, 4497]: -0.33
